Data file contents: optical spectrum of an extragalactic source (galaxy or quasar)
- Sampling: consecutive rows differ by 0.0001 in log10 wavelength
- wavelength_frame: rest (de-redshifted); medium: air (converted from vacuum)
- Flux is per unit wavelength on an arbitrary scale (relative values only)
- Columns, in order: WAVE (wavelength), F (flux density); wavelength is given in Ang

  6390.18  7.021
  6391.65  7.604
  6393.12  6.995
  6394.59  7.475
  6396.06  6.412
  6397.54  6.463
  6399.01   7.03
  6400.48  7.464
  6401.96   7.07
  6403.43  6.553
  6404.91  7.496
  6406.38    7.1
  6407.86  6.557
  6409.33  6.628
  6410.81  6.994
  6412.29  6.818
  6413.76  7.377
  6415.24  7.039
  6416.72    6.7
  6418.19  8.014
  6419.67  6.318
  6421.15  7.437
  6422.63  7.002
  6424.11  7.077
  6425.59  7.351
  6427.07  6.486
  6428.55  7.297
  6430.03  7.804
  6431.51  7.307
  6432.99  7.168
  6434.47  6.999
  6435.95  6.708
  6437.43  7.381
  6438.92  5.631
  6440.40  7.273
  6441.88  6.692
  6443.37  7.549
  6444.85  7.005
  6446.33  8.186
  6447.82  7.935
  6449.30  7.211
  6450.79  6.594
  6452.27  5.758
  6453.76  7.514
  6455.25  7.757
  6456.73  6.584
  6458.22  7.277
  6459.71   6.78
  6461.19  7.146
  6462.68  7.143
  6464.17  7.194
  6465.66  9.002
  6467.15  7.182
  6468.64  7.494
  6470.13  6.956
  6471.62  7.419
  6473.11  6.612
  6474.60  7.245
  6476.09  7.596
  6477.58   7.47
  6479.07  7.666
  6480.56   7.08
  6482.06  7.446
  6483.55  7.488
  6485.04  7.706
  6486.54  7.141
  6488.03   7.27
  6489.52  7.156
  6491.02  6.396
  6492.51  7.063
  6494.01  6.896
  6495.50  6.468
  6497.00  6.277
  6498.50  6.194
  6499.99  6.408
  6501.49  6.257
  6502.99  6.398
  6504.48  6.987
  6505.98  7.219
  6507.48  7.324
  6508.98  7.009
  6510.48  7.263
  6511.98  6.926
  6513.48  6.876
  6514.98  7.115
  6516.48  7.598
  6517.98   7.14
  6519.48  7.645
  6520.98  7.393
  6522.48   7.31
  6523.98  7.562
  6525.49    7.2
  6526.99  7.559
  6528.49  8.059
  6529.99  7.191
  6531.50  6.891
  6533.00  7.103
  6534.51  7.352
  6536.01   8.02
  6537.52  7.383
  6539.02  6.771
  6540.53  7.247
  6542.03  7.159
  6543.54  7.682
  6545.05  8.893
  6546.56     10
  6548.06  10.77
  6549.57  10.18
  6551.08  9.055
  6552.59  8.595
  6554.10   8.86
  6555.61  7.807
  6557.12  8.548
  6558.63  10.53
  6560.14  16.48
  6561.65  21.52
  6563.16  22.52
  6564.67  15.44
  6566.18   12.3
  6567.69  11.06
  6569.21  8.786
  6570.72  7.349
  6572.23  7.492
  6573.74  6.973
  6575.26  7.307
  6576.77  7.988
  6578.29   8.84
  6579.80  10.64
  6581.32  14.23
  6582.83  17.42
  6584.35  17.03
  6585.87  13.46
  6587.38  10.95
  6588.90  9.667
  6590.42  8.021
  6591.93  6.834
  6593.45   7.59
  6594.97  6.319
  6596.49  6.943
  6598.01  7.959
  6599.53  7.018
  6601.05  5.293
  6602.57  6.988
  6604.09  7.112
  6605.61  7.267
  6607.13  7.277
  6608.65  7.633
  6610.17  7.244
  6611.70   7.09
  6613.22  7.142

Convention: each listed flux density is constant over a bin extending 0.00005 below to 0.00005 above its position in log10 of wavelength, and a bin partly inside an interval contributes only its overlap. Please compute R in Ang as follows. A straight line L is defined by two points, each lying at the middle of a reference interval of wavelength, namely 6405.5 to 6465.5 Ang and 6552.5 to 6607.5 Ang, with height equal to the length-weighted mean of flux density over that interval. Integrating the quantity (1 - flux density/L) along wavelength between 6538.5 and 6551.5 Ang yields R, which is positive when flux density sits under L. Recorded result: 1.10 Ang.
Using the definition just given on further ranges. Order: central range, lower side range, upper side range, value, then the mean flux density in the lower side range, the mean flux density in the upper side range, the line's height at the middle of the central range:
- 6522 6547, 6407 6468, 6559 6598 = 6.0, 7.12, 11.3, 9.96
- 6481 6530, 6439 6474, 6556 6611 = 7.3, 7.2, 10.1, 8.33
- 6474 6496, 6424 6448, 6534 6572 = 3.3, 7.15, 10.4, 8.51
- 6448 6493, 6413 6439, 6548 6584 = 6.5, 7.1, 11.4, 8.45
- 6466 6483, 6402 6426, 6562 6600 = 2.0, 7.03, 10.5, 8.3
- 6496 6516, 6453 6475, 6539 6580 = 4.2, 7.28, 10.3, 8.61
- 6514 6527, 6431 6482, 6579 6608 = 1.3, 7.19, 9.36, 8.21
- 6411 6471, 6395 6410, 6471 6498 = -1.3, 6.89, 7.12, 7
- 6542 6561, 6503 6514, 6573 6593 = -1.2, 7.04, 10.7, 9.14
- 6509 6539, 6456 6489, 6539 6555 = 3.5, 7.31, 8.73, 8.29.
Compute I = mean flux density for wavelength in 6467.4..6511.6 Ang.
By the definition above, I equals 7.03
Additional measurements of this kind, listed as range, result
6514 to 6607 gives 9.25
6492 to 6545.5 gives 7.15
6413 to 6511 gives 7.1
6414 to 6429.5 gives 7.09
